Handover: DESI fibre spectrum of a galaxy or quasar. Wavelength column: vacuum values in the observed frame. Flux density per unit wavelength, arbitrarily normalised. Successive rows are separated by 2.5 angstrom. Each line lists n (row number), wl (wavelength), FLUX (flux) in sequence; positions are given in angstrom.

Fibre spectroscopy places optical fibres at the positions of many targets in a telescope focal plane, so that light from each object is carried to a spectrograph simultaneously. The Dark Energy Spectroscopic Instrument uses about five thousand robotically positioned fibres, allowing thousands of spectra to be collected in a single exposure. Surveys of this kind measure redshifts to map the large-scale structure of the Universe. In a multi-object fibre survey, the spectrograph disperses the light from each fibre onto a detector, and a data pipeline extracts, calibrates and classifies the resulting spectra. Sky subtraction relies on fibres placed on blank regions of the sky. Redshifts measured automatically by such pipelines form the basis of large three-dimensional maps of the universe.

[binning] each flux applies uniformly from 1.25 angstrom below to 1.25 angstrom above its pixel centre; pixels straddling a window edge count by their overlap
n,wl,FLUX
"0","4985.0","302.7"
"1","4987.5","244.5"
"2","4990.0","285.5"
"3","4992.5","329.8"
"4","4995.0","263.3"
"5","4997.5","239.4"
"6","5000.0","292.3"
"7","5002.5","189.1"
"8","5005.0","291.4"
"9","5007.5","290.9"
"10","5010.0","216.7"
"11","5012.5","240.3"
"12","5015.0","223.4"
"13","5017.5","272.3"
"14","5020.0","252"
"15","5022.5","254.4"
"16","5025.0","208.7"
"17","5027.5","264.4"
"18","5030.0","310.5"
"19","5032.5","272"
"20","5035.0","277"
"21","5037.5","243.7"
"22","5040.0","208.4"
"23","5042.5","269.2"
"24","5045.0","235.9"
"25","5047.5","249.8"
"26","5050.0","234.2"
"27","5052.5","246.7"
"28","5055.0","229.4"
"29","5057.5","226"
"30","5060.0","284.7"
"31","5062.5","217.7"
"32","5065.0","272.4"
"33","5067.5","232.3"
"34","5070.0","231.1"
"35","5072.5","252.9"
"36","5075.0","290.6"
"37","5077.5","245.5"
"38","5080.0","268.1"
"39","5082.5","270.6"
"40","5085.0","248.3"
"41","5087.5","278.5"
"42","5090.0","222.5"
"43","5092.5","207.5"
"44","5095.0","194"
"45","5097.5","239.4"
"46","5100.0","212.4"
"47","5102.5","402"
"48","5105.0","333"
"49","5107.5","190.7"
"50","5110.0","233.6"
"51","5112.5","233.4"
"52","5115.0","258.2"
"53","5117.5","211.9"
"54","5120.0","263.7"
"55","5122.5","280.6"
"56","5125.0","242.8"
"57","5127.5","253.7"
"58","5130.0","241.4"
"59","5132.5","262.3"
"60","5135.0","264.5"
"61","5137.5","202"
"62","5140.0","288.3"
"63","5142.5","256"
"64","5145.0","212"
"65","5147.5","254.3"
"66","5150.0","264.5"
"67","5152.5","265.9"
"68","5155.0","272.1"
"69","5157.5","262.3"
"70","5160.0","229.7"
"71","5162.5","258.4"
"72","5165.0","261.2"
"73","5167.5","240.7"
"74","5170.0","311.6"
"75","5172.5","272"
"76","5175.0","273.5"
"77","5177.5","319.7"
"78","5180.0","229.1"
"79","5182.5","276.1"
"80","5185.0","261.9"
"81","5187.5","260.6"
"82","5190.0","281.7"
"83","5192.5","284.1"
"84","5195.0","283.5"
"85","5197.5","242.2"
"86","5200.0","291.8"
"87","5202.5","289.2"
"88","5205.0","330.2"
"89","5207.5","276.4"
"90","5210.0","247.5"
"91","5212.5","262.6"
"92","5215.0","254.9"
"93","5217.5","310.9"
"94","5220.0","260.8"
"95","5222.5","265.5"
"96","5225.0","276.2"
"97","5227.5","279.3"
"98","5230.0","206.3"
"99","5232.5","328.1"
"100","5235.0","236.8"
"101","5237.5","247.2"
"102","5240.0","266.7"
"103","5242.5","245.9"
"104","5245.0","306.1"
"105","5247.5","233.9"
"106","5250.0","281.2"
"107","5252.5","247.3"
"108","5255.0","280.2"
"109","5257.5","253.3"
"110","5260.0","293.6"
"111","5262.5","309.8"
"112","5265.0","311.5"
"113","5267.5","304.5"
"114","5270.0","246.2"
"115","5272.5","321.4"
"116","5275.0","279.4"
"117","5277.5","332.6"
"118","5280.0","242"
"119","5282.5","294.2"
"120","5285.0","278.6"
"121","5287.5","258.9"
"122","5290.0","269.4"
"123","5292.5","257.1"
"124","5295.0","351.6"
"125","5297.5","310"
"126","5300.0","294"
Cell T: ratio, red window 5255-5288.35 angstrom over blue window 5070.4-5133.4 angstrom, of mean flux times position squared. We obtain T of 1.2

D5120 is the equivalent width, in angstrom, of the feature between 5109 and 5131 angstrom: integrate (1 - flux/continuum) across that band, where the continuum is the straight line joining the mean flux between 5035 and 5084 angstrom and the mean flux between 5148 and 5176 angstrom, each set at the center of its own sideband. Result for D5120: 0.9 angstrom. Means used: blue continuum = 249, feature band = 247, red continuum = 264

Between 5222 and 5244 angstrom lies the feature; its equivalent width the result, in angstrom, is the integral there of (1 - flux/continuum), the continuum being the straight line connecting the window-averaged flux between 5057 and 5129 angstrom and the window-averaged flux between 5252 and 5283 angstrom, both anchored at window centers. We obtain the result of 1.4 angstrom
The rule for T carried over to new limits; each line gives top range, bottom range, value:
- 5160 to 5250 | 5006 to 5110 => 1.14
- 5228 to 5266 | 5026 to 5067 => 1.16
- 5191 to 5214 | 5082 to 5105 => 1.13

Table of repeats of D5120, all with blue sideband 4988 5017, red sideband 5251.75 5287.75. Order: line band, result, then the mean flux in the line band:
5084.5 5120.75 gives 2.8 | 248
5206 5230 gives 1.0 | 268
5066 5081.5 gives 0.7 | 254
